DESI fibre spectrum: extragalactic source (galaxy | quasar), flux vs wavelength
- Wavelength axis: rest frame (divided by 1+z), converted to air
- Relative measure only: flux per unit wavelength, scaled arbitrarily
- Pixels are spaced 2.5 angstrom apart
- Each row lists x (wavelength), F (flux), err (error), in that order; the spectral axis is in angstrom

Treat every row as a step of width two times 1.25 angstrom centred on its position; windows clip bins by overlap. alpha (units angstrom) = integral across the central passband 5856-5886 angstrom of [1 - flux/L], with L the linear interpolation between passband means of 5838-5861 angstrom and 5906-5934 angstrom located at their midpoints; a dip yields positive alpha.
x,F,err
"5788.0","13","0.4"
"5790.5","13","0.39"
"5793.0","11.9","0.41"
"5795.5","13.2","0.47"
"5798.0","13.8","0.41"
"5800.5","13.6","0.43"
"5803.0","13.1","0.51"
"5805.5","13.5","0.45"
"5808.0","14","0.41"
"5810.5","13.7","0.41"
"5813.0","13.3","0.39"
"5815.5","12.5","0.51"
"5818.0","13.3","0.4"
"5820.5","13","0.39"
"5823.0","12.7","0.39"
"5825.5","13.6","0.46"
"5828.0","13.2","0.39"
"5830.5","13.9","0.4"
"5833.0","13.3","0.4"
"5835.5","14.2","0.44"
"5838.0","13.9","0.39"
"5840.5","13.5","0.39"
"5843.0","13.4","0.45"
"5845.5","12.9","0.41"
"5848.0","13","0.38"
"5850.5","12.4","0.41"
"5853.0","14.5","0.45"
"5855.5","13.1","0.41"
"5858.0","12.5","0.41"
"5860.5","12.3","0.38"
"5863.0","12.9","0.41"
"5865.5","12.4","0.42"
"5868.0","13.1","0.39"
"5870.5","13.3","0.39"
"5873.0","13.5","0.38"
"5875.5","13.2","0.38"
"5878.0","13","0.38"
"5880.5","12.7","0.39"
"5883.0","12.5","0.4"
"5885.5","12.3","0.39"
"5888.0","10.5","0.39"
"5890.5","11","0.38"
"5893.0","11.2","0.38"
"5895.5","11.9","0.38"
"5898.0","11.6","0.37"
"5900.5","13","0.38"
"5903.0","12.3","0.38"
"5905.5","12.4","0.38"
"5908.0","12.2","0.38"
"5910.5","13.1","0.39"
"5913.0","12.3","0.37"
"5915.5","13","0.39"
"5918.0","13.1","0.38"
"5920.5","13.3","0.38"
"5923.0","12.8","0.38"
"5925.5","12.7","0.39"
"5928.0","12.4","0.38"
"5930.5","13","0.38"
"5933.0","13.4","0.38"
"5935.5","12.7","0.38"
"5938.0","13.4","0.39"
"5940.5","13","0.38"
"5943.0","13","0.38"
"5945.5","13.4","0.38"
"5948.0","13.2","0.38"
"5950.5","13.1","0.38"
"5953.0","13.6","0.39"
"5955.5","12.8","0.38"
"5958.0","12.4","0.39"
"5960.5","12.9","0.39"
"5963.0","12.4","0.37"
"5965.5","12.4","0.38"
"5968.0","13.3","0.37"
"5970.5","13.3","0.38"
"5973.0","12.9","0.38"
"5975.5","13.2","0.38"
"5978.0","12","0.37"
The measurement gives 0.5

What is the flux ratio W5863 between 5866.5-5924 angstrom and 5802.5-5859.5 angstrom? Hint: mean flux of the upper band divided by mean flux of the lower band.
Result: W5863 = 0.94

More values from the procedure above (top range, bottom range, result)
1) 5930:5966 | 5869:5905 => 1.06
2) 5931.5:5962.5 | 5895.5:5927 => 1.03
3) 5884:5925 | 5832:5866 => 0.93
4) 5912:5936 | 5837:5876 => 0.98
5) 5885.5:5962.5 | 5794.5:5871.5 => 0.95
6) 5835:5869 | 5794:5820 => 0.98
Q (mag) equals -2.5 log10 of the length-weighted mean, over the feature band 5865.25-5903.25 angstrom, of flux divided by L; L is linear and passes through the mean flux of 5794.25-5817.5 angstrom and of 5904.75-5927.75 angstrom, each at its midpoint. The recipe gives 0.05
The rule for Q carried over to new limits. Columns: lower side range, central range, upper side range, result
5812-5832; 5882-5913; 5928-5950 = 0.097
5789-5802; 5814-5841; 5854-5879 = -0.028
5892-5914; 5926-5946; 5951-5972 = -0.034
